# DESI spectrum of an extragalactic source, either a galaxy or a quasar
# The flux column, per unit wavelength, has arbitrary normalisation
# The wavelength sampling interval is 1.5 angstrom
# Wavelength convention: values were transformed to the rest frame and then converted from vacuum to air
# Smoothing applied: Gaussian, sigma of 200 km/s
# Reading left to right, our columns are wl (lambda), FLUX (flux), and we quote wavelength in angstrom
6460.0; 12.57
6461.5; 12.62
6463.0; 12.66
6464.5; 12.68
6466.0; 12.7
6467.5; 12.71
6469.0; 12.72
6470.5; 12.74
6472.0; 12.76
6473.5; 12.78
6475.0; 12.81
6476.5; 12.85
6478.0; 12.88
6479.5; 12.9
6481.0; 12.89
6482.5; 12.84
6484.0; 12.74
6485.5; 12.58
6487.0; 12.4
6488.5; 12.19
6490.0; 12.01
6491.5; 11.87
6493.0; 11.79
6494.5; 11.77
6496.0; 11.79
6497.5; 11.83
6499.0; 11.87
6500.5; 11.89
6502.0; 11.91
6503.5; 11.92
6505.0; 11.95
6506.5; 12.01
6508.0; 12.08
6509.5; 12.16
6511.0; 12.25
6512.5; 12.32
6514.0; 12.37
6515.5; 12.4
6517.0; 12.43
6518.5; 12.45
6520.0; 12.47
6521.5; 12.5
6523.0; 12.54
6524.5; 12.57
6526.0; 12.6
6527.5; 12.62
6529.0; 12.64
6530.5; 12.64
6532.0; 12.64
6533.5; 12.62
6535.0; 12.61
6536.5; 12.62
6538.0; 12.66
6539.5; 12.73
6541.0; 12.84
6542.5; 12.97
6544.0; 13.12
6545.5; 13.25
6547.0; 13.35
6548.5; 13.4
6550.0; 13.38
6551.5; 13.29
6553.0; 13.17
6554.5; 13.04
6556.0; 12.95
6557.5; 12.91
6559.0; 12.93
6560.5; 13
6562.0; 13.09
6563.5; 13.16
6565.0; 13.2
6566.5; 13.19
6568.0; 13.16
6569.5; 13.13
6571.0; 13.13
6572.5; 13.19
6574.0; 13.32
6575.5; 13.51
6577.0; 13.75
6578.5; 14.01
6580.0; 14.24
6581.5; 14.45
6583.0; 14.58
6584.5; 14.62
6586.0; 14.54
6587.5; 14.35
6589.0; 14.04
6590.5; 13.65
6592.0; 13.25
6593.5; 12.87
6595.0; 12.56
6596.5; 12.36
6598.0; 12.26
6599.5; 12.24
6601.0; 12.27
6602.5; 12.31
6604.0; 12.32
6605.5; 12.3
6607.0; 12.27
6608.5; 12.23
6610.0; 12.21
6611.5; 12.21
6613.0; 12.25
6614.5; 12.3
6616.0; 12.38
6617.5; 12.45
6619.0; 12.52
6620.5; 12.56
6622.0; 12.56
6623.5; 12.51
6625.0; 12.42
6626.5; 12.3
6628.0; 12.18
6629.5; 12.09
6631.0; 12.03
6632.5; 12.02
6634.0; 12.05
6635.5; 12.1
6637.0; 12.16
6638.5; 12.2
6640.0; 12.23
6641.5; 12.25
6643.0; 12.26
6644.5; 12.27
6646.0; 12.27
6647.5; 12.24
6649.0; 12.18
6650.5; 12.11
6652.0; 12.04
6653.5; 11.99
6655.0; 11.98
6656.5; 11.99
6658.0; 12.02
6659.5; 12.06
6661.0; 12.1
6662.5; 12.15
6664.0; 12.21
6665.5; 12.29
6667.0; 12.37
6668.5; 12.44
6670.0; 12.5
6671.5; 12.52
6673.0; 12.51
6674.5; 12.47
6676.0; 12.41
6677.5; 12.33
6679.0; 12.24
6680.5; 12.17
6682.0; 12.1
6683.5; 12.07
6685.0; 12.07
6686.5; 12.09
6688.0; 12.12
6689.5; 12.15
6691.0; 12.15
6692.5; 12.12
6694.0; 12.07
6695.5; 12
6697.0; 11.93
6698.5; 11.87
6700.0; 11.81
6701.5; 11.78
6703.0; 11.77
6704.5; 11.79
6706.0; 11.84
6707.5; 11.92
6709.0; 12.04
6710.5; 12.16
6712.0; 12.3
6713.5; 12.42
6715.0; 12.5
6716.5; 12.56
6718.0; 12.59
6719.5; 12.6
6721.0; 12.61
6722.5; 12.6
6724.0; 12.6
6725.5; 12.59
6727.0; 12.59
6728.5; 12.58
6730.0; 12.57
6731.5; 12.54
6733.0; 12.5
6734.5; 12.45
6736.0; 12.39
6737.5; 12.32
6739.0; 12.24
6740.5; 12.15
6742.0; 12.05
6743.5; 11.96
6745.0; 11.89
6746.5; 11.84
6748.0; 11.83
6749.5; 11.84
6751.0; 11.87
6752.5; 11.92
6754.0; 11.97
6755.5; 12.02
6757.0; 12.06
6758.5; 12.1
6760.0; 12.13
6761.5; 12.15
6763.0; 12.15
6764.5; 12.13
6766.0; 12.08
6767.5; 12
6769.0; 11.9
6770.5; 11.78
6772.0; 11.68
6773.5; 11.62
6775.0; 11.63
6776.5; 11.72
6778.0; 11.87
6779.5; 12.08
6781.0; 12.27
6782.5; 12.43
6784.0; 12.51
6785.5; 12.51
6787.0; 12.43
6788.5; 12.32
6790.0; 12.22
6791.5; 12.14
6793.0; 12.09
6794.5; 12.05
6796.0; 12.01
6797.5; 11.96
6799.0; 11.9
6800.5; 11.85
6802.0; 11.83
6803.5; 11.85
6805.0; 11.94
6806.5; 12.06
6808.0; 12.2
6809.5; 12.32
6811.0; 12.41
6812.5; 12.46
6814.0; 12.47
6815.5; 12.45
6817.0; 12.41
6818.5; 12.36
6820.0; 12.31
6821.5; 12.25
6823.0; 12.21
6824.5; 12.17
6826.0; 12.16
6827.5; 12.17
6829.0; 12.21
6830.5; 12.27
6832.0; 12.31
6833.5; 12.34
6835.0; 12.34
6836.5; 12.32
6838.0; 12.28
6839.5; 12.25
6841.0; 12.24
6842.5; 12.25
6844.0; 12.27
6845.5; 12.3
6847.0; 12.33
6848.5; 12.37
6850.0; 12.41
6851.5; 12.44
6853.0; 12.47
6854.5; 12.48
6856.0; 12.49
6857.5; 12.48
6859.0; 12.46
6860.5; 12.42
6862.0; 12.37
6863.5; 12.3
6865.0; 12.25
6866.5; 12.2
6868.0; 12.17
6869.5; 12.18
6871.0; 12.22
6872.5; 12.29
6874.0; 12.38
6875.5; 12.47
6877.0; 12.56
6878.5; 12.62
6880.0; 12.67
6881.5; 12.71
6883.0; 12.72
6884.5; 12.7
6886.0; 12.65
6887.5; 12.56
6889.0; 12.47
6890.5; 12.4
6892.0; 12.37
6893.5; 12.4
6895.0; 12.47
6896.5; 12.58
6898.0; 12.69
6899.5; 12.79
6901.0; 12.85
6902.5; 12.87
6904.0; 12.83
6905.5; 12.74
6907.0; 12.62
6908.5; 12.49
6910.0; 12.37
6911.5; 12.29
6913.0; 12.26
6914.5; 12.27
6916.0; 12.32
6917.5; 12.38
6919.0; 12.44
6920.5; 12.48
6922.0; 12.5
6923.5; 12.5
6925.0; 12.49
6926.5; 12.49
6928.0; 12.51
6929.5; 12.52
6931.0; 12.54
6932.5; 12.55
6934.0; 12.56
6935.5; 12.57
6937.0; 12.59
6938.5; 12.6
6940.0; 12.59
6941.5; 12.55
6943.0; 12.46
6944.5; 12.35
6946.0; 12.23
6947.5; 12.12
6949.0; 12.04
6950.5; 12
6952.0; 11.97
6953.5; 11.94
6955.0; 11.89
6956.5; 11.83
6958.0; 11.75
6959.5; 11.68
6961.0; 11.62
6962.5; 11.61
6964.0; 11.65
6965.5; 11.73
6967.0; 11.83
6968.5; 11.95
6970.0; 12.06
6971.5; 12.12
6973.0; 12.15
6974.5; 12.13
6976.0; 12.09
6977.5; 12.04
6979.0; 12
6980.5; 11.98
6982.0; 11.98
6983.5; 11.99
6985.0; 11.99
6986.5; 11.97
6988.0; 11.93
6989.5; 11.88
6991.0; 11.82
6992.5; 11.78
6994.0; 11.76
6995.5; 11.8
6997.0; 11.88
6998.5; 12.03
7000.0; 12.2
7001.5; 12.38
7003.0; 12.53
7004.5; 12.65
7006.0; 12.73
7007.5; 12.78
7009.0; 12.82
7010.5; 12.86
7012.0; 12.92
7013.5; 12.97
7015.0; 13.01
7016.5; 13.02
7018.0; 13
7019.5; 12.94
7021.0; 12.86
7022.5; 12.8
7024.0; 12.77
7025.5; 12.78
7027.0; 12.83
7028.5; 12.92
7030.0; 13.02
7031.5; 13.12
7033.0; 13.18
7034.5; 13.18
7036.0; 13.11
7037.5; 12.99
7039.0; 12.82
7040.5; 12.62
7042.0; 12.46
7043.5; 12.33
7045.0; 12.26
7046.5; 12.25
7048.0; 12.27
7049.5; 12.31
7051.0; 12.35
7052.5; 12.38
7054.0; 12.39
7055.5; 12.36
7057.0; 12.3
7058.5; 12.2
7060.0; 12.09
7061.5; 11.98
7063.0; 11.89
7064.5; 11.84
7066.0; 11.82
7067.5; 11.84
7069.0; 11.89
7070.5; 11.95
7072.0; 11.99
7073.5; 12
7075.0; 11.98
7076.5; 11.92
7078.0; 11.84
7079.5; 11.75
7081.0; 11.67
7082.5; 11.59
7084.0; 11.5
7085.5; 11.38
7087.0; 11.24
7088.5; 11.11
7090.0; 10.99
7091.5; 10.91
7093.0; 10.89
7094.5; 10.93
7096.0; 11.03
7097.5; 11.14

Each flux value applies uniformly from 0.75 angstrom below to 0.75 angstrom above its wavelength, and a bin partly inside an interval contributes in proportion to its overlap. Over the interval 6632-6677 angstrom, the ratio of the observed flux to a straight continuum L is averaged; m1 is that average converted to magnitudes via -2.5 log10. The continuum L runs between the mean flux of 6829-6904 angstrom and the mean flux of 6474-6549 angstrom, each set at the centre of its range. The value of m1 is 0.02 mag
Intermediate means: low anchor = 12.5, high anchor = 12.4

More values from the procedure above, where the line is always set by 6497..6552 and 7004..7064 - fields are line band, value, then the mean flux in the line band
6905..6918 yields 0.02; 12.4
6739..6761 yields 0.05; 12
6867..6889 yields 0.01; 12.5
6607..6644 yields 0.03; 12.3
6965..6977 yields 0.06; 12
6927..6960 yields 0.03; 12.3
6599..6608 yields 0.02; 12.3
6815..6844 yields 0.03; 12.3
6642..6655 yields 0.04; 12.2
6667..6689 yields 0.02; 12.3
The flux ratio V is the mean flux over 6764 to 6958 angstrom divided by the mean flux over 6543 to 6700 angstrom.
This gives 0.97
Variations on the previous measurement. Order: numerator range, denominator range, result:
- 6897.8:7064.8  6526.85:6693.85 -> 0.98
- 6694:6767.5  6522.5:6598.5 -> 0.92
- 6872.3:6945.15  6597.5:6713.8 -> 1.03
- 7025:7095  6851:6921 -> 0.97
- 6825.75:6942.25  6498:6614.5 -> 0.97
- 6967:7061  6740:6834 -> 1.03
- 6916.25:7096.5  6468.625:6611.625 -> 0.95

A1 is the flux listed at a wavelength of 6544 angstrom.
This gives 13.12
